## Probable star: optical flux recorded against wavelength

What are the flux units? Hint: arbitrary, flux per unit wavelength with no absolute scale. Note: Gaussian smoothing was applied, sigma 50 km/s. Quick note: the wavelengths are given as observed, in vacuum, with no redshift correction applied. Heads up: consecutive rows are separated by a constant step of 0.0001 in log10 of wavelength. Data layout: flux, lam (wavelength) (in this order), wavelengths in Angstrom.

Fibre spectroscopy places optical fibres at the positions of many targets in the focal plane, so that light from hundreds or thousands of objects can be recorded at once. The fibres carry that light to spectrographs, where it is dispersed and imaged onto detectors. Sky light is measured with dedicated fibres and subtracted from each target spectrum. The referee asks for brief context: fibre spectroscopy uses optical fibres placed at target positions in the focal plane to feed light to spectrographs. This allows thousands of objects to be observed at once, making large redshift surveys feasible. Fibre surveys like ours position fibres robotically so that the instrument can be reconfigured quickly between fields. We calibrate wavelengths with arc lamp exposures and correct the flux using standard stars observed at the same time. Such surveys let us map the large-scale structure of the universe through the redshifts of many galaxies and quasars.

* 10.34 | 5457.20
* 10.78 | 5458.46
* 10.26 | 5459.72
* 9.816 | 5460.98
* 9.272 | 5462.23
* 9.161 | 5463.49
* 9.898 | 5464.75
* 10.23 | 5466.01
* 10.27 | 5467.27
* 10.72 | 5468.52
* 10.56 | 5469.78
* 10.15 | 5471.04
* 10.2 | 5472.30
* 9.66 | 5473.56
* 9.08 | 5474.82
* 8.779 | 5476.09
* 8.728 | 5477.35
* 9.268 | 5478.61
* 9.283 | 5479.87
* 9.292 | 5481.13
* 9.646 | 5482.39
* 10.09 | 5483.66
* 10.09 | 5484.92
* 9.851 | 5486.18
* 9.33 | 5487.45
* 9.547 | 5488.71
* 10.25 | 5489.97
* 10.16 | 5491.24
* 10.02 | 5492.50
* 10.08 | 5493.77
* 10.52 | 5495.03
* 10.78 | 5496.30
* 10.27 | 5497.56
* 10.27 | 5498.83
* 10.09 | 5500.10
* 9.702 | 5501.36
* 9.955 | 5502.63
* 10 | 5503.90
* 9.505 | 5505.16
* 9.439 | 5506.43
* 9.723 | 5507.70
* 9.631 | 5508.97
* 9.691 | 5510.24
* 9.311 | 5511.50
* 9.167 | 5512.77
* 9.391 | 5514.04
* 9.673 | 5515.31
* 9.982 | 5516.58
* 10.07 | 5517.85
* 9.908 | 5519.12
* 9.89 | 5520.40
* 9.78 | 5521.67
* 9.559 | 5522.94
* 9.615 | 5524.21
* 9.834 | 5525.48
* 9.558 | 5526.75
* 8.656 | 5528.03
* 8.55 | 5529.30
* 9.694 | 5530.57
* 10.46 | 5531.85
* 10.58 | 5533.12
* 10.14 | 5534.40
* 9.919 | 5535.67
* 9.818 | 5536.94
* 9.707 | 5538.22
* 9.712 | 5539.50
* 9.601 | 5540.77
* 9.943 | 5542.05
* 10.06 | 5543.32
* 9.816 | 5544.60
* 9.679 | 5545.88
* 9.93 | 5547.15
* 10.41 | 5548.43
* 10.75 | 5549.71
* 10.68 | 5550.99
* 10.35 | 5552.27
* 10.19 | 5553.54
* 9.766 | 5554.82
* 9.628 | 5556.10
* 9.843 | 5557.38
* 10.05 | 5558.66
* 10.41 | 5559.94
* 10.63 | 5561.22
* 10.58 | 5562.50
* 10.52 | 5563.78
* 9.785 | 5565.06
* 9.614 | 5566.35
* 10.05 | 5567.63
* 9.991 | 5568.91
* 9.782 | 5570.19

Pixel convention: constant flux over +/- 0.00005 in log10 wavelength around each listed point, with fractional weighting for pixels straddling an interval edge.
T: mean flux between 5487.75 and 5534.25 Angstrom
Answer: 9.81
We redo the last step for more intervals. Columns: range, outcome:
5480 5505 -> 9.98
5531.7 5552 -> 10.1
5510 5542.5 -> 9.7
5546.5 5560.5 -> 10.2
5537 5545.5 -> 9.79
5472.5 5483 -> 9.26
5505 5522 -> 9.65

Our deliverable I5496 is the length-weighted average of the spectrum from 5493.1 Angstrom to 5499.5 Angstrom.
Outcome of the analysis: 10.4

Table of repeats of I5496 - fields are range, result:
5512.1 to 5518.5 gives 9.65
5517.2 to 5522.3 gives 9.9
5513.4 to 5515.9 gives 9.53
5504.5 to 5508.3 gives 9.57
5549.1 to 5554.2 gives 10.5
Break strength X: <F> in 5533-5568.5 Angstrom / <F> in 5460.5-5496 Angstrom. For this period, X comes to 1.0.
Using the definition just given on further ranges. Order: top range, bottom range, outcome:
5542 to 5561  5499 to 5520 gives 1.04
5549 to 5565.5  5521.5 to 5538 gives 1.06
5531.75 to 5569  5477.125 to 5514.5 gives 1.03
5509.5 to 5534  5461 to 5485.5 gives 0.99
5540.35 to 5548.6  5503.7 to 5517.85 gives 1.03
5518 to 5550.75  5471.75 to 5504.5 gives 1.00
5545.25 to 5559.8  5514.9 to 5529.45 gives 1.05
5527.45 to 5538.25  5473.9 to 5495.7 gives 1.01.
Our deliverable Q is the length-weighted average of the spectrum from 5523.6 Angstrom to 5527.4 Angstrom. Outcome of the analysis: 9.66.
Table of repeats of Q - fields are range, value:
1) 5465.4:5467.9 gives 10.3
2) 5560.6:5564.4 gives 10.6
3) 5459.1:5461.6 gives 10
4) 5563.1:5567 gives 9.97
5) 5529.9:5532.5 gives 10.1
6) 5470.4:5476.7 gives 9.56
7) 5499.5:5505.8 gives 9.86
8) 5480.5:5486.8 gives 9.8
